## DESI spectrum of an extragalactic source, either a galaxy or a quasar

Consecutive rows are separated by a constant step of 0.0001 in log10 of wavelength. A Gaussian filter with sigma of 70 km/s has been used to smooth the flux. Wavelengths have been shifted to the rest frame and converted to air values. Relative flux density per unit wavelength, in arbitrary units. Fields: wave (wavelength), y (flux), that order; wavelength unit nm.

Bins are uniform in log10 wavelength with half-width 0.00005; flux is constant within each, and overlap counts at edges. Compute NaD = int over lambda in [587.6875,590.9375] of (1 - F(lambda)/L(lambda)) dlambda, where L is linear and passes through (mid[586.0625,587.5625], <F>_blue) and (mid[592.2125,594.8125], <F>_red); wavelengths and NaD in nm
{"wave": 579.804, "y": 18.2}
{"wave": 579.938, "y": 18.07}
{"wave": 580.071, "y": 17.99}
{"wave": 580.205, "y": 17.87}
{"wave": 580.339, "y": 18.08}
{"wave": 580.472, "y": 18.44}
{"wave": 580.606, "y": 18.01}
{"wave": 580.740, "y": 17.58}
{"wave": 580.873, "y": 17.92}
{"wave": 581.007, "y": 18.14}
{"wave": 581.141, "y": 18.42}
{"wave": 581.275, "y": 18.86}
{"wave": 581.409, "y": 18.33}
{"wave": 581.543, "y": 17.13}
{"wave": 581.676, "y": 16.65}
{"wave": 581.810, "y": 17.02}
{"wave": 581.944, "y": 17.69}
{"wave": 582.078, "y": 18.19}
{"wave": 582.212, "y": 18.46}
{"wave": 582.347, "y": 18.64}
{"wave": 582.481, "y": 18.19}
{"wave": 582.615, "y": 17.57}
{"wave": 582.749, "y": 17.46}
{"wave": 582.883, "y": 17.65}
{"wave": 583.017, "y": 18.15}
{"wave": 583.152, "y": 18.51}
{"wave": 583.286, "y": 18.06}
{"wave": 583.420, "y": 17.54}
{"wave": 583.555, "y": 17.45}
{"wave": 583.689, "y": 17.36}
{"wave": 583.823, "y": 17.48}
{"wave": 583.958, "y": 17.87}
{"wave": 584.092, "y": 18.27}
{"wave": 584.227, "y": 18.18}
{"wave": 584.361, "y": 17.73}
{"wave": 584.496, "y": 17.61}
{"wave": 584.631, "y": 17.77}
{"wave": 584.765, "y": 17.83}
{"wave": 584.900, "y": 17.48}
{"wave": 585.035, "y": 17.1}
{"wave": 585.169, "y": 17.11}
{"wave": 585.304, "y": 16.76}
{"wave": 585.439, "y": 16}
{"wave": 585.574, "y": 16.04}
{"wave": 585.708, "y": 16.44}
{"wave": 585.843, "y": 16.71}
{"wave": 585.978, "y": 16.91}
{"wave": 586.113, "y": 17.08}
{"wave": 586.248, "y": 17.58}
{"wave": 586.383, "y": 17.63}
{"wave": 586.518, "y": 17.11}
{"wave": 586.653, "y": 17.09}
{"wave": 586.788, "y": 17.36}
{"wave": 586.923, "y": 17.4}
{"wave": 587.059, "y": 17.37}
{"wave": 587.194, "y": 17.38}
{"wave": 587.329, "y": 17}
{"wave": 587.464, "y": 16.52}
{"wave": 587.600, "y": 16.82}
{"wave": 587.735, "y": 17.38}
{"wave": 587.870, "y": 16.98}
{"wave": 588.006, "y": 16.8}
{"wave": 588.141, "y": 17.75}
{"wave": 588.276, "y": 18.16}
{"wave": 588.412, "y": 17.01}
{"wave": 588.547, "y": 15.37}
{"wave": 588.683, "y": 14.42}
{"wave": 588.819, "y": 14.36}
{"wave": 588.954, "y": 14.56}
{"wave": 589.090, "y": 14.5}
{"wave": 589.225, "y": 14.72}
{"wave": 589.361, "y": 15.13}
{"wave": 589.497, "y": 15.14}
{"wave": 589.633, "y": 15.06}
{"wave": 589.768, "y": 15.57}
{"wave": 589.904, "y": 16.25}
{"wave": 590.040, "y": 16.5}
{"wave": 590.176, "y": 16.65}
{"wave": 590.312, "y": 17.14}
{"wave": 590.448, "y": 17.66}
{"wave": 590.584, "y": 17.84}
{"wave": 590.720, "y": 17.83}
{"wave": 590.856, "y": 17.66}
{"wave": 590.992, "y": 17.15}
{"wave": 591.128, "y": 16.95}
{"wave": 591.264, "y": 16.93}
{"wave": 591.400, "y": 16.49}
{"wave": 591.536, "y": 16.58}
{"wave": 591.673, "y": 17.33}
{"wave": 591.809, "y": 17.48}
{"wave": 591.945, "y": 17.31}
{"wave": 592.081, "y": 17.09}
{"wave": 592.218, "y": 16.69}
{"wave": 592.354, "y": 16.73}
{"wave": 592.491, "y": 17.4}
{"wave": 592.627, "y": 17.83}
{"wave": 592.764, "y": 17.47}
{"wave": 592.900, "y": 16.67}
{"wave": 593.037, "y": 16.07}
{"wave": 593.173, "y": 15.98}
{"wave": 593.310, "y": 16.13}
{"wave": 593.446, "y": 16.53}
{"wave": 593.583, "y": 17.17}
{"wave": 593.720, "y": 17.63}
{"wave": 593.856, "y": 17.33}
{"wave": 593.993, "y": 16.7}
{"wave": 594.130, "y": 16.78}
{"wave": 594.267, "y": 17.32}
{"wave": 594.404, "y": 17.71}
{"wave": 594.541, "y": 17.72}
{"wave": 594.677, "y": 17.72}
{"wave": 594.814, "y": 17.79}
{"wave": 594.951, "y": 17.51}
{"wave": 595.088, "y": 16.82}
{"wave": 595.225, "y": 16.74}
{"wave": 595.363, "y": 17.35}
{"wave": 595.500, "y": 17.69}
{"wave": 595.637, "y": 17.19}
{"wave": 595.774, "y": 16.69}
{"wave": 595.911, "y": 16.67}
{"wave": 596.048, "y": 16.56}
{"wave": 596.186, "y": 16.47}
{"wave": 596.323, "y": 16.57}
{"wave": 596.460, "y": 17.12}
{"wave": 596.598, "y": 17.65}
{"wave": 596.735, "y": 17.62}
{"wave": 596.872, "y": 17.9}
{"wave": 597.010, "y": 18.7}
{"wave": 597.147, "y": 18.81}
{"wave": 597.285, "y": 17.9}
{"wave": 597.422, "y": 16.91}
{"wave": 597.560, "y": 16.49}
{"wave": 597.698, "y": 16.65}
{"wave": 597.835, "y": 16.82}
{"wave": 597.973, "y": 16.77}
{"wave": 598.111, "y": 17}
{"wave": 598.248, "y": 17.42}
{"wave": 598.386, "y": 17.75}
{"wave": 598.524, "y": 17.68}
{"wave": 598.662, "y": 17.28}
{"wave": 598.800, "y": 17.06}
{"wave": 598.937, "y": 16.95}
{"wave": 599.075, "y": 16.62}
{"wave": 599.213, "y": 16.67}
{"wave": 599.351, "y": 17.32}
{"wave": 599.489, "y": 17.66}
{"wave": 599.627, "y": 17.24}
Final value 0.17 nm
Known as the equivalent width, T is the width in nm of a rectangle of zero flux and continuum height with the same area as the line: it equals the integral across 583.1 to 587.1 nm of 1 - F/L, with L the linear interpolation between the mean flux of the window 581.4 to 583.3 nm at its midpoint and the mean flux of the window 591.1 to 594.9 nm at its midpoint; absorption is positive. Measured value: 0.06 nm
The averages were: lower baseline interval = 17.8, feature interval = 17.4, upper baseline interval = 17.1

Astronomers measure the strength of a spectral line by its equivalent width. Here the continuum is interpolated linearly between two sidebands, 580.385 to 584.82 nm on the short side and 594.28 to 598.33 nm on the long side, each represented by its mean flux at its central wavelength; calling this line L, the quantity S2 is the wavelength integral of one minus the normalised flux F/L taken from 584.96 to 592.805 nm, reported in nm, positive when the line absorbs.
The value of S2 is 0.399 nm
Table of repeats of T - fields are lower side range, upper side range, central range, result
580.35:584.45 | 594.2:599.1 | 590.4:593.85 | 0.081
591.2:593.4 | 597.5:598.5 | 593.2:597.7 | -0.071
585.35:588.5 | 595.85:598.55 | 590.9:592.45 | 0.014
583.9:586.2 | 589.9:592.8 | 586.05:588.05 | 0.004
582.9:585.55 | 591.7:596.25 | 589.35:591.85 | 0.073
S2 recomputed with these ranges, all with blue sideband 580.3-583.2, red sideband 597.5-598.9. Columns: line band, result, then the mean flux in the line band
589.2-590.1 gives 0.10 nm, 15.5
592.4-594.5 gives 0.04 nm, 17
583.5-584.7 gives 0.01 nm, 17.8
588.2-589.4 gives 0.15 nm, 15.4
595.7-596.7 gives 0.02 nm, 16.9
